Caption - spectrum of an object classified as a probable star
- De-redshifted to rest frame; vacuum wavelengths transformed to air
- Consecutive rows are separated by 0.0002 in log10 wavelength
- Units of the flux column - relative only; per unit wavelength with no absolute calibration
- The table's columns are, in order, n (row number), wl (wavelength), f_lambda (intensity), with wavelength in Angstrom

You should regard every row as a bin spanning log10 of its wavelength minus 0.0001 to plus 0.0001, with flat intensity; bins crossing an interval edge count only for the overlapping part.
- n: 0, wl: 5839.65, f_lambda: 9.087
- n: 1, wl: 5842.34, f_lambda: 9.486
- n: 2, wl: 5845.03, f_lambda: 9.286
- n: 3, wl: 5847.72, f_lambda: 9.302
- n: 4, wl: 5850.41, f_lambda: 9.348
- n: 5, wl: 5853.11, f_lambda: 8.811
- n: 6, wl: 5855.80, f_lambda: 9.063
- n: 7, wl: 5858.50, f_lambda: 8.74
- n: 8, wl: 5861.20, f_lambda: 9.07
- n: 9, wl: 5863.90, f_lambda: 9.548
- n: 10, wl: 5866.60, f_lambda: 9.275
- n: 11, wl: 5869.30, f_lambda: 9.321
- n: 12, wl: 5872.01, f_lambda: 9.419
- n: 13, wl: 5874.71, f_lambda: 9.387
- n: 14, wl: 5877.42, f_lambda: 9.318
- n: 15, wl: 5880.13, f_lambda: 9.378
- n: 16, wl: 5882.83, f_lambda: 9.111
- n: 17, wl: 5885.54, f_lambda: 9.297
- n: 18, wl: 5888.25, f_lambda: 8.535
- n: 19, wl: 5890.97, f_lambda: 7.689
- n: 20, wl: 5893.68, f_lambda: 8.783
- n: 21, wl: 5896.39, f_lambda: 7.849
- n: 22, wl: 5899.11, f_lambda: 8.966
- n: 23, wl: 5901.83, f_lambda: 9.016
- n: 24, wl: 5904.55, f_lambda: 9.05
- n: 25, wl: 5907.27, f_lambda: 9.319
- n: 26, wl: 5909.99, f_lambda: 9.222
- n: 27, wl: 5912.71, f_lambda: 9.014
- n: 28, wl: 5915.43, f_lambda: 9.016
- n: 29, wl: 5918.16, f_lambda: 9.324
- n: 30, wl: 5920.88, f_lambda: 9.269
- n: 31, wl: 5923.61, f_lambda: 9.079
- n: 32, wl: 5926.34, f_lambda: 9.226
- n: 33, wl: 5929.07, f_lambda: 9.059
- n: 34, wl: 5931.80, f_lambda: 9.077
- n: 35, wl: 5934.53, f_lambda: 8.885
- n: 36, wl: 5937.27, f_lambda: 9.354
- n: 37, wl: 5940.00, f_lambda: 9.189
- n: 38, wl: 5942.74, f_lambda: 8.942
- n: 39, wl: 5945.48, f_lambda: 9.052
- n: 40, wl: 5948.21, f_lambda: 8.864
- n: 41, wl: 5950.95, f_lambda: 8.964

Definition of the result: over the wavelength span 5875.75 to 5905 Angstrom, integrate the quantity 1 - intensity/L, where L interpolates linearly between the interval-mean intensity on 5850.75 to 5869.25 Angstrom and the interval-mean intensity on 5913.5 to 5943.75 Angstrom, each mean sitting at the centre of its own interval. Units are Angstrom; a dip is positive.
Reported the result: 1.0 Angstrom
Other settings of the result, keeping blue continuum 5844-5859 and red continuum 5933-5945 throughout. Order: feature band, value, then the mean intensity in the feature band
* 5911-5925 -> -0.1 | 9.14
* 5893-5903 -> 0.5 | 8.64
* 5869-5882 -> -0.4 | 9.36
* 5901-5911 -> -0.1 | 9.16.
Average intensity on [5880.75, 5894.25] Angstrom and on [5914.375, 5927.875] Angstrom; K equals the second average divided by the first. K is 1.05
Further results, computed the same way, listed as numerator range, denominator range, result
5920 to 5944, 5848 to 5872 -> 0.99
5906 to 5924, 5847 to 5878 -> 1.00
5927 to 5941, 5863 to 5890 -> 0.99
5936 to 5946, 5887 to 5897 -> 1.11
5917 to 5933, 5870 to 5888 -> 0.99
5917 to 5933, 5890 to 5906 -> 1.07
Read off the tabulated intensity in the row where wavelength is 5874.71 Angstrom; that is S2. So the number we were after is 9.387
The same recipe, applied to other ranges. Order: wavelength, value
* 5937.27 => 9.354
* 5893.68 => 8.783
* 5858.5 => 8.74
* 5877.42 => 9.318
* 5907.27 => 9.319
